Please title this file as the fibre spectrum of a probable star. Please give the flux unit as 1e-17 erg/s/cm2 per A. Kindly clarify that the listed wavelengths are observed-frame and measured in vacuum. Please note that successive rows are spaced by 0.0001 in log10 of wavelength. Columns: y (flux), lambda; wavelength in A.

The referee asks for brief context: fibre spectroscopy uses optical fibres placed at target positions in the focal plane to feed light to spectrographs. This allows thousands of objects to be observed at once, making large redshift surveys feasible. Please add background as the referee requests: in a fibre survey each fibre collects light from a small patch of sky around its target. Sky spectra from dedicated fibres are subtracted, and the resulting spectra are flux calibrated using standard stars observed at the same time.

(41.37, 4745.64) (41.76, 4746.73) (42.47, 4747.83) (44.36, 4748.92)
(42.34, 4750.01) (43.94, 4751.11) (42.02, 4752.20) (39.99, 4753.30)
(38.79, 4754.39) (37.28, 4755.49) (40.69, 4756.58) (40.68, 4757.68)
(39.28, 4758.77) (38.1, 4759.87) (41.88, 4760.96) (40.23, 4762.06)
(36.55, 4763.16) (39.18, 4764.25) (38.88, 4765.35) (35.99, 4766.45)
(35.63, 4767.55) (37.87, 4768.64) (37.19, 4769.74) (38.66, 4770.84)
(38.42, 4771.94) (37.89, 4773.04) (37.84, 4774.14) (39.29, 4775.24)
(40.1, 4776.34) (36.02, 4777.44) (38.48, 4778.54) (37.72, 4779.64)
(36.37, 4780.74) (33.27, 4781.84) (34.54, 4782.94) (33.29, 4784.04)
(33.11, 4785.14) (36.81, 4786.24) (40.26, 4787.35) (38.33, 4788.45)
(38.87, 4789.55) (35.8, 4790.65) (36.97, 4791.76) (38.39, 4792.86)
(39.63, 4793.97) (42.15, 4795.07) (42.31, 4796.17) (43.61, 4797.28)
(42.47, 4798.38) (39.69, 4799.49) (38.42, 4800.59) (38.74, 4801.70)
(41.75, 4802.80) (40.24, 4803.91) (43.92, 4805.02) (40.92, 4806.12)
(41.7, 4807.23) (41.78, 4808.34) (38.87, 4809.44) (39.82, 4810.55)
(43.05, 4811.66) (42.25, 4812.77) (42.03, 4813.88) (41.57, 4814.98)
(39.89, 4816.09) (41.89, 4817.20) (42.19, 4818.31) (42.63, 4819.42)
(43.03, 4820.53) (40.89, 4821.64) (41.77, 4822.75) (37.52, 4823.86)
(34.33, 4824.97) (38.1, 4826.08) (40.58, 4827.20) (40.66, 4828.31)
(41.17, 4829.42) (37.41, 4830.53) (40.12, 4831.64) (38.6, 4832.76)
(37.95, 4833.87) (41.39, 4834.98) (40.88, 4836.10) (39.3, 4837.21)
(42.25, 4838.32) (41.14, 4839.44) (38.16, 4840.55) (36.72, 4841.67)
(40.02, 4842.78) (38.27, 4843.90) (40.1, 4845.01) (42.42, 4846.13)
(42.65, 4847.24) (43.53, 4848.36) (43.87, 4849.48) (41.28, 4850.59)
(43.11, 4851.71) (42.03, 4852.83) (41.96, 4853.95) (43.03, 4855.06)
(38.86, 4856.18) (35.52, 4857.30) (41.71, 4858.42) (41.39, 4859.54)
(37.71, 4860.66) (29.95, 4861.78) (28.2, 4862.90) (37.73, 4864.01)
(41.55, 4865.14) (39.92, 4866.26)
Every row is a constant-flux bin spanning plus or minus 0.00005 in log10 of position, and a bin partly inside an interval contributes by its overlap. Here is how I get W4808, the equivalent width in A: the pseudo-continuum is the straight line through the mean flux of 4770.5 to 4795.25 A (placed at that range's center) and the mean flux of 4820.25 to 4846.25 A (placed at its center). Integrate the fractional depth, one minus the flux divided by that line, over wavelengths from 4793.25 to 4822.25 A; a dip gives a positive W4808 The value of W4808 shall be -2.15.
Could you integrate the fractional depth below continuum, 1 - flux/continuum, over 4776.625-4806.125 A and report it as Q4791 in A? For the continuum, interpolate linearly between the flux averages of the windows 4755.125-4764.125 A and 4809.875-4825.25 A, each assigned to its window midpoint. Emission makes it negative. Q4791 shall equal 1.3 A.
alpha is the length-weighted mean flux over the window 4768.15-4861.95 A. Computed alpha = 39.6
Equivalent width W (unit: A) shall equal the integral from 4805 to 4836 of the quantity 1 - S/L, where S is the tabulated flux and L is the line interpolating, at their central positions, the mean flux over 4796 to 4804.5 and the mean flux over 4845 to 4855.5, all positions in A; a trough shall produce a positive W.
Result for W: 0.7 A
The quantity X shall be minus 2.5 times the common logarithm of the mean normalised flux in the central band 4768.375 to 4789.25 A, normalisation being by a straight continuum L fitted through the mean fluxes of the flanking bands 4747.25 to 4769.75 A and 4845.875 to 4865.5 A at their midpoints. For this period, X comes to 0.07 mag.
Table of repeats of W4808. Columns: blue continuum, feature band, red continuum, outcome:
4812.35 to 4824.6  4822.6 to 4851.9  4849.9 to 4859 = 0.8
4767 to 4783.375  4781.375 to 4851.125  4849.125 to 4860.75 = -1.3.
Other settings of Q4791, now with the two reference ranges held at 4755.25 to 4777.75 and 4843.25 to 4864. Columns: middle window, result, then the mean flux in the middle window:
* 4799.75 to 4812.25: -0.57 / 40.8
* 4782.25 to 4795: 0.57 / 37.1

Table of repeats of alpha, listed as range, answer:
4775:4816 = 39.3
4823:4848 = 39.6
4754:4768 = 38.7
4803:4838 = 40.6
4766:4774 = 37.4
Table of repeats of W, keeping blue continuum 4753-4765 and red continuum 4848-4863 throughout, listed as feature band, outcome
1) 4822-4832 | 0.1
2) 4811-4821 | -0.6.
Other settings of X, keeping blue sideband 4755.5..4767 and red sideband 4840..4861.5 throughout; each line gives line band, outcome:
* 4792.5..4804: -0.03 mag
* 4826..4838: 0.01 mag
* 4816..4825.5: -0.01 mag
